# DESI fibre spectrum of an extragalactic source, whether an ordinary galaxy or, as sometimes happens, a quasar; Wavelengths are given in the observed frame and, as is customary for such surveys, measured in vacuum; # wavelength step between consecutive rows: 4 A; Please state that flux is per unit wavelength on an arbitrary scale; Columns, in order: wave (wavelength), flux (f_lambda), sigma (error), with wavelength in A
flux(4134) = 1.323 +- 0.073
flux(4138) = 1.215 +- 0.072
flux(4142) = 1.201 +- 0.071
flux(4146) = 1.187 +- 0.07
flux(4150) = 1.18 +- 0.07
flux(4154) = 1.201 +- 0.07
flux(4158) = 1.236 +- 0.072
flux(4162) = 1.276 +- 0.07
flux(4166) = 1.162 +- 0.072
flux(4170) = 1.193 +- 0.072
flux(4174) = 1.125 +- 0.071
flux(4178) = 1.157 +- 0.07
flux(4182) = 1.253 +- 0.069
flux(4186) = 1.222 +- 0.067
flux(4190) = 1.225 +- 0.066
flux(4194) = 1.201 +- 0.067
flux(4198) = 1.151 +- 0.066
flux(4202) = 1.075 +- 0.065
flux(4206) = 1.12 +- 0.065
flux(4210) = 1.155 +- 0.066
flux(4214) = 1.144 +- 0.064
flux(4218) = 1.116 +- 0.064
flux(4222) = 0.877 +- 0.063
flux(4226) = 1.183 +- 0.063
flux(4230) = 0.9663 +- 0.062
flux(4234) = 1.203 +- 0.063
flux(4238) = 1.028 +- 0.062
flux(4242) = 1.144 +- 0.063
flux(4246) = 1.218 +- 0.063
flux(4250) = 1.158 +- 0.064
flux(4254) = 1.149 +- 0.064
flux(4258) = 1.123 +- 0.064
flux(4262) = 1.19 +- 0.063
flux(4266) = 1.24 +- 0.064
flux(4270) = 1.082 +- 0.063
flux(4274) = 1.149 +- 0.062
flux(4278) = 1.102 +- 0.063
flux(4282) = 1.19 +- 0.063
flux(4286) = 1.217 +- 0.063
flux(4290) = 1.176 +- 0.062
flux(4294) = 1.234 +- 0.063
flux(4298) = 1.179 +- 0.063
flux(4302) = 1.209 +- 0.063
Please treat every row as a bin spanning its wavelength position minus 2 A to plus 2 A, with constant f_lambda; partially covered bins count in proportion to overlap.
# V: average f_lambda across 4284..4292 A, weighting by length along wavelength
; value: 1.2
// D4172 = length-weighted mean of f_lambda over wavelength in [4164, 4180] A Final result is 1.16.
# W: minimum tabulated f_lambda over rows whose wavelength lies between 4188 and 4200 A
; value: 1.151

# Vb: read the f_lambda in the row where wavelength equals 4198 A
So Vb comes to 1.151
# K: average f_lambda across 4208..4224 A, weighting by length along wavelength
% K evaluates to 1.07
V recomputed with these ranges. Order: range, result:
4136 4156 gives 1.2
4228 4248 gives 1.11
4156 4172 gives 1.22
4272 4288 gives 1.16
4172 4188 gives 1.19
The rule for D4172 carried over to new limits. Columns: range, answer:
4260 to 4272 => 1.17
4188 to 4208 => 1.15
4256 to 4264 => 1.16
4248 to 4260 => 1.14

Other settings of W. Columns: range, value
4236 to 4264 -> 1.028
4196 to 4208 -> 1.075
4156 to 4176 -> 1.125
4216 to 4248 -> 0.877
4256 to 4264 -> 1.123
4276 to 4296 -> 1.102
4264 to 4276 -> 1.082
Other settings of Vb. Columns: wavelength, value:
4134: 1.323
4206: 1.12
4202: 1.075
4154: 1.201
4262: 1.19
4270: 1.082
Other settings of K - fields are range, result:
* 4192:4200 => 1.18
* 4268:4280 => 1.11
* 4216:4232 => 1.04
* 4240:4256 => 1.17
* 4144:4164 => 1.22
